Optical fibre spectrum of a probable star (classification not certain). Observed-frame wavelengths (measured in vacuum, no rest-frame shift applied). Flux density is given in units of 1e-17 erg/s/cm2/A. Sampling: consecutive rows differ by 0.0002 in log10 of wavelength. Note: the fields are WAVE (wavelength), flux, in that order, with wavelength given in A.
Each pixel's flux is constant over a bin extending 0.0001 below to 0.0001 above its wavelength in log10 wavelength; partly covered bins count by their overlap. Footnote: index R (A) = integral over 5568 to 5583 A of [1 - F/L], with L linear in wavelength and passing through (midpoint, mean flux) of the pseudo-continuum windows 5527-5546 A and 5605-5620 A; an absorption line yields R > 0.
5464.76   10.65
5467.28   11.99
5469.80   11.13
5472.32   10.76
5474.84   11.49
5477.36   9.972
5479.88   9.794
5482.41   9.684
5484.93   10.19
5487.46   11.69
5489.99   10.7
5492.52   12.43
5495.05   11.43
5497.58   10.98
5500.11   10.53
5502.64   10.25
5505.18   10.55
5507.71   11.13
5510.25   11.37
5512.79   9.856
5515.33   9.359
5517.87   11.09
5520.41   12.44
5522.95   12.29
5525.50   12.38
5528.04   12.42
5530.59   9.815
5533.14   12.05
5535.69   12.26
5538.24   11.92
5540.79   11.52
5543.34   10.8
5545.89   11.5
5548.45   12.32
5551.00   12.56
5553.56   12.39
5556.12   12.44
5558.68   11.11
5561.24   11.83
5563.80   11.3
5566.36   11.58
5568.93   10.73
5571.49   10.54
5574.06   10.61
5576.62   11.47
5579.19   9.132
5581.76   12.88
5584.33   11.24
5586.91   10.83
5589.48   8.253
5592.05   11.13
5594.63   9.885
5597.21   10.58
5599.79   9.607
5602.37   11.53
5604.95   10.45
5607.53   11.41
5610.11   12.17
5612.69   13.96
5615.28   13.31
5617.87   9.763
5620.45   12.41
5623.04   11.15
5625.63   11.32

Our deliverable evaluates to 1.1 A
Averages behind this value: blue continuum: 11.5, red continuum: 12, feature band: 10.9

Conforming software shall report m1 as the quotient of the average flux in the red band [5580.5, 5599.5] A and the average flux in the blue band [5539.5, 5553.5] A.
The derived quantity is 0.90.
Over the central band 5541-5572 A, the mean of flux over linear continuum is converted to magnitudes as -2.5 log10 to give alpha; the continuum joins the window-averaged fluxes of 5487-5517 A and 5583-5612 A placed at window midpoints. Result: -0.082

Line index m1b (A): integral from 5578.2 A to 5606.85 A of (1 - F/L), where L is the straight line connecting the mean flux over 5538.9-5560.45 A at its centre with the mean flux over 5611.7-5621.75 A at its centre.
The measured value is 3.8 A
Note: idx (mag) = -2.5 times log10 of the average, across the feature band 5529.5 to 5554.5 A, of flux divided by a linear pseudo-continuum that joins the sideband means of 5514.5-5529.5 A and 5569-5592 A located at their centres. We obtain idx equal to -0.04 mag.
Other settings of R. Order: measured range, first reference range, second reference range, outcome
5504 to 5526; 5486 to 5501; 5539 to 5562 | 0.7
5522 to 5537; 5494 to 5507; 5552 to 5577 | -1.1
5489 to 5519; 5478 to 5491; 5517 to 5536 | 0.6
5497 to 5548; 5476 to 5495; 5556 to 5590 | -2.0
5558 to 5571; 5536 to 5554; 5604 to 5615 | 0.7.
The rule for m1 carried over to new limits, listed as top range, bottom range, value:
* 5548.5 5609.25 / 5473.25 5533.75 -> 1.01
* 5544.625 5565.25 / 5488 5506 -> 1.08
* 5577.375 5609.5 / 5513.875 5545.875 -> 0.92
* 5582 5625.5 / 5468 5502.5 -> 1.03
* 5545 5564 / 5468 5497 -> 1.10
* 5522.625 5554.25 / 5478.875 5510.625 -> 1.09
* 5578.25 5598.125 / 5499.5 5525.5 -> 0.96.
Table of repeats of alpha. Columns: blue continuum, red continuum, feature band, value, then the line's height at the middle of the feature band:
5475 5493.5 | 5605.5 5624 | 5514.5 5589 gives -0.011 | 11.3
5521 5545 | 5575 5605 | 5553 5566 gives -0.053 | 11.2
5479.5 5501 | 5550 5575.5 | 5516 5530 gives -0.070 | 11.2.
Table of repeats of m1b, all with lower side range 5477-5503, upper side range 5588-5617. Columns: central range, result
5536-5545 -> -0.5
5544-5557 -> -1.5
